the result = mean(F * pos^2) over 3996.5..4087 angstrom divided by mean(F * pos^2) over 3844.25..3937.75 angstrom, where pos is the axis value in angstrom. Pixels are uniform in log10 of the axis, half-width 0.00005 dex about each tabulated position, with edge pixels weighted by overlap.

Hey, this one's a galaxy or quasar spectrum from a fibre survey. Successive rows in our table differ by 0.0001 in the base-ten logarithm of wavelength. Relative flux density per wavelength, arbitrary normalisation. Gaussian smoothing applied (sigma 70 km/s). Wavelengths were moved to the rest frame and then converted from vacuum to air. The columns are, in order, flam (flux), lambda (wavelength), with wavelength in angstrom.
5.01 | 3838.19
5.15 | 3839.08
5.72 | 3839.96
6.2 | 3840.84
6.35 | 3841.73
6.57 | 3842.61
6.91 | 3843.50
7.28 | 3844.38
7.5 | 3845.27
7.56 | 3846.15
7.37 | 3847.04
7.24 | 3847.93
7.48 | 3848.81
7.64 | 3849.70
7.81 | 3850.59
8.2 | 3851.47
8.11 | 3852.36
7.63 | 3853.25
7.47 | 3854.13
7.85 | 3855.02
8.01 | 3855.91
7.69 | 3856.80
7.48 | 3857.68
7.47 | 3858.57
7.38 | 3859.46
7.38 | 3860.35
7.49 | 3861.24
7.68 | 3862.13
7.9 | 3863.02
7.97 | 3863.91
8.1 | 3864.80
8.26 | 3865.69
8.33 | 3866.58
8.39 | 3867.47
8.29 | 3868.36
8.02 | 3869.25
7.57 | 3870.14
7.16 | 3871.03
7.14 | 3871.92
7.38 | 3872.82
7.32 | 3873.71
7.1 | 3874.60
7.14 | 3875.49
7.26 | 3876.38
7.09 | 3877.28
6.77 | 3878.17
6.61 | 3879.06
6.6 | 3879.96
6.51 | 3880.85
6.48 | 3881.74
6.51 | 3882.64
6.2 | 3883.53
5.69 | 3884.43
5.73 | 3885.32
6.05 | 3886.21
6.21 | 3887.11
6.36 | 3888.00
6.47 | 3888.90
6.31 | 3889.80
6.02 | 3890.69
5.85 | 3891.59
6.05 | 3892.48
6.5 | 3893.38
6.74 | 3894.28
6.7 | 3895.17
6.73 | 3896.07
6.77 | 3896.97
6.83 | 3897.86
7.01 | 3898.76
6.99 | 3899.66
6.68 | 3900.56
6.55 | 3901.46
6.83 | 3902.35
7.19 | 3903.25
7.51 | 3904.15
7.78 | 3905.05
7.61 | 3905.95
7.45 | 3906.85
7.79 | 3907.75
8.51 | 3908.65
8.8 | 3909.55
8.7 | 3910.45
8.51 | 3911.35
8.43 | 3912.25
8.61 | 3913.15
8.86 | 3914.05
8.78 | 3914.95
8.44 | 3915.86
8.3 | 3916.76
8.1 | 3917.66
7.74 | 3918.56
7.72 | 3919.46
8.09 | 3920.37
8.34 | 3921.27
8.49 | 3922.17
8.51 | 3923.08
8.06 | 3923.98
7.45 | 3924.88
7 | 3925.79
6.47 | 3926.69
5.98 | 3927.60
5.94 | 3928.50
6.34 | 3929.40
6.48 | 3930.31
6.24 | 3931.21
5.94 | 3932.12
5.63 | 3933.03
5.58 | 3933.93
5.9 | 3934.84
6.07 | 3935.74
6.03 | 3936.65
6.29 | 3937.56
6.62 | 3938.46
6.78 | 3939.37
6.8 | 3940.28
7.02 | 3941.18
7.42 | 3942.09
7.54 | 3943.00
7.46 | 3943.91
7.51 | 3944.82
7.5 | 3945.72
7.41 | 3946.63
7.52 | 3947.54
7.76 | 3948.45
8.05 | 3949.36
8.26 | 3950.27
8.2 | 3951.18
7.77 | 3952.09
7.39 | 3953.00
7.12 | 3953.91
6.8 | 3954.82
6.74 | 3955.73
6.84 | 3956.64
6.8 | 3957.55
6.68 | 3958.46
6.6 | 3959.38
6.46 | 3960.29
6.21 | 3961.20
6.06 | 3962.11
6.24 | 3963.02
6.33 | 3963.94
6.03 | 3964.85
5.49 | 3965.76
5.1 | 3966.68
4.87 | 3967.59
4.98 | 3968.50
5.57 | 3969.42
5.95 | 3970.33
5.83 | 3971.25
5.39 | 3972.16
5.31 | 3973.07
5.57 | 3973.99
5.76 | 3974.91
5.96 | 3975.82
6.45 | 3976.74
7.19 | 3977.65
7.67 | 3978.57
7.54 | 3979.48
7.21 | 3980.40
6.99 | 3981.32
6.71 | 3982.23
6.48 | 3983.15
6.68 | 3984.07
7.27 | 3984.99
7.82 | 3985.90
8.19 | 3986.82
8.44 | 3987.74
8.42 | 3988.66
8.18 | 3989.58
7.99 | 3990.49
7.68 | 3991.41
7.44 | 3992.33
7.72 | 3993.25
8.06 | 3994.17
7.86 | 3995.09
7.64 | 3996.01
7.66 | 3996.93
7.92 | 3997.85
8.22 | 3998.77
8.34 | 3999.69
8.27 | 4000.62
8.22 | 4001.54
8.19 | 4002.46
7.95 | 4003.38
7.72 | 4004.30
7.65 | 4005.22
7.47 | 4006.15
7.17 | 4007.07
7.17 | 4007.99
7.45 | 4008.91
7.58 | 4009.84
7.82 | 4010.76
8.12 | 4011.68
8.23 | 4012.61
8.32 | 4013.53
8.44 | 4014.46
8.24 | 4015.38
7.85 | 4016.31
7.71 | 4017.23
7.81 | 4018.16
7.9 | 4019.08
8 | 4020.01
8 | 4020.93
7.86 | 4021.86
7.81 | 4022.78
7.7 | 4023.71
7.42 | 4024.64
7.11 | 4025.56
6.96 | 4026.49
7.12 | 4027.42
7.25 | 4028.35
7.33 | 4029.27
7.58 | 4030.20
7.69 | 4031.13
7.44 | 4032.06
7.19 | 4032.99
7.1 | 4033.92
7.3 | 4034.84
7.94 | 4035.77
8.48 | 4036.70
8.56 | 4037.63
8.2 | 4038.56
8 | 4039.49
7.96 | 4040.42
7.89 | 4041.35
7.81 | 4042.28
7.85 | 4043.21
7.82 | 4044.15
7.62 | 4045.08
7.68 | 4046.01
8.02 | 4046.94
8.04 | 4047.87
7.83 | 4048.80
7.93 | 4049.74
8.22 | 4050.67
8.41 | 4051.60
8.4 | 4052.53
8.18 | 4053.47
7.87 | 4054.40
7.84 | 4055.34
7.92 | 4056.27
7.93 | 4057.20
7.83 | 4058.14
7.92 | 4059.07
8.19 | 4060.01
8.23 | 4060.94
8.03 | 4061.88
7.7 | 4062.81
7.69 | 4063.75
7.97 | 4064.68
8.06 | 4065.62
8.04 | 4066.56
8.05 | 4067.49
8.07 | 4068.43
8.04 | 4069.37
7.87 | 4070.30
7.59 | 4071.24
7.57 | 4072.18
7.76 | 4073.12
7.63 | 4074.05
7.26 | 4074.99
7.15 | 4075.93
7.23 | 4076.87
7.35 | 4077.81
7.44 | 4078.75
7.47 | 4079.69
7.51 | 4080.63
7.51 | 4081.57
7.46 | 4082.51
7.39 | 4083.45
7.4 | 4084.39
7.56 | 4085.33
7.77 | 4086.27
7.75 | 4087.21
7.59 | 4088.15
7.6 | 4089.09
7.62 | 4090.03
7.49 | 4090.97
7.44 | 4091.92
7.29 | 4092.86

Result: 1.2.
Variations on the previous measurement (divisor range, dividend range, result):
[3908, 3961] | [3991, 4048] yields 1.11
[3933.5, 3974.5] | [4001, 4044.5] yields 1.22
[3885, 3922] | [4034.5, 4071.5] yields 1.17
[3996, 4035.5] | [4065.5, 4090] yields 1.02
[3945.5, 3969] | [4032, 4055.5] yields 1.23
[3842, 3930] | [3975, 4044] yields 1.11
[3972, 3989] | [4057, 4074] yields 1.19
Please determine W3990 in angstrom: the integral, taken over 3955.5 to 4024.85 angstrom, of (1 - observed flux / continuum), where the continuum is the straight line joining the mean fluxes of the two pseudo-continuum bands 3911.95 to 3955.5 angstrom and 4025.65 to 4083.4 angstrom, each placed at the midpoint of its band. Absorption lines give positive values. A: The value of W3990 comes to 3.0 angstrom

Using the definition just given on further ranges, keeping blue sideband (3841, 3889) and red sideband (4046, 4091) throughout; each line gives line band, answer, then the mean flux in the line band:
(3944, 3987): 4.8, 6.68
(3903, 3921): -1.9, 8.16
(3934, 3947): 1.1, 6.84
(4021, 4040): 0.2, 7.61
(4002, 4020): -0.5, 7.84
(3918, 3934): 0.8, 7.04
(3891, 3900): 0.9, 6.6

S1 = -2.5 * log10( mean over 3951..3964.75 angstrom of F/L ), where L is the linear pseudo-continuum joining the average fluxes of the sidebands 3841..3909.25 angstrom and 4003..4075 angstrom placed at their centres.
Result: 0.110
